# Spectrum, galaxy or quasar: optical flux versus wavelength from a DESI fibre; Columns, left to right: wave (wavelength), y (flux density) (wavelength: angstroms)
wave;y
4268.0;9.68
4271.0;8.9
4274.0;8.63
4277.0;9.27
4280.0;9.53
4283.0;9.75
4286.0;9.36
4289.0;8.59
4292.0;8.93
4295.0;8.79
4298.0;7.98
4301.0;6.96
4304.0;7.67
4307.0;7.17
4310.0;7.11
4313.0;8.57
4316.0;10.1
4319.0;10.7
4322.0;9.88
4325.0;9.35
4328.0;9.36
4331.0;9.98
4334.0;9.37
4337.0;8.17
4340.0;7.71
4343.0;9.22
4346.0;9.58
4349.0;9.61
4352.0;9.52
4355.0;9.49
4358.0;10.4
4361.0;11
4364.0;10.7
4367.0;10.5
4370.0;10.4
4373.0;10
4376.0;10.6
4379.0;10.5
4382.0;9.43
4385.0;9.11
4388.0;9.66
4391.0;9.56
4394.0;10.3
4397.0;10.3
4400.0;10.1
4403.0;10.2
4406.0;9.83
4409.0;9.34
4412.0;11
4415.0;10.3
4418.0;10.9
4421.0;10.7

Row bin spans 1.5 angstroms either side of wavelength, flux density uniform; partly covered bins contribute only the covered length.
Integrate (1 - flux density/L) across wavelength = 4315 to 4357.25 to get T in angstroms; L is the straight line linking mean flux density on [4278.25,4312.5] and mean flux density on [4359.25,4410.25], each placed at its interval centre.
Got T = -1.4 angstroms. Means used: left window 8.36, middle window 9.44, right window 10.1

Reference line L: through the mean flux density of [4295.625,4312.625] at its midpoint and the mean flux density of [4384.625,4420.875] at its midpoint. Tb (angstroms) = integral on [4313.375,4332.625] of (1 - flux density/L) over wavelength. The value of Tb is -4.3 angstroms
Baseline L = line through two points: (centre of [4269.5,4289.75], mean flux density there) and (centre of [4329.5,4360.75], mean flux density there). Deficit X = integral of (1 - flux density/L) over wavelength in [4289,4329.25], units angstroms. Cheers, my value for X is 2.7 angstroms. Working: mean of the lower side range 9.17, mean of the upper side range 9.37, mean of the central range 8.65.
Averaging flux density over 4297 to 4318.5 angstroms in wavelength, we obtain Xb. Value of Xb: 8.06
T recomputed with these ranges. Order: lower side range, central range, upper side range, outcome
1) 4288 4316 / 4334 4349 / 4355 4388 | 0.73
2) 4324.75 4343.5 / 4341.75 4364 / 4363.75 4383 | -0.63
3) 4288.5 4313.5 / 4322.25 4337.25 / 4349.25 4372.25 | -0.59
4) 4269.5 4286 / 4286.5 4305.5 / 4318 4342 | 2.12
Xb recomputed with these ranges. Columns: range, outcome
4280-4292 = 9.23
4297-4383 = 9.35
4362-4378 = 10.5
